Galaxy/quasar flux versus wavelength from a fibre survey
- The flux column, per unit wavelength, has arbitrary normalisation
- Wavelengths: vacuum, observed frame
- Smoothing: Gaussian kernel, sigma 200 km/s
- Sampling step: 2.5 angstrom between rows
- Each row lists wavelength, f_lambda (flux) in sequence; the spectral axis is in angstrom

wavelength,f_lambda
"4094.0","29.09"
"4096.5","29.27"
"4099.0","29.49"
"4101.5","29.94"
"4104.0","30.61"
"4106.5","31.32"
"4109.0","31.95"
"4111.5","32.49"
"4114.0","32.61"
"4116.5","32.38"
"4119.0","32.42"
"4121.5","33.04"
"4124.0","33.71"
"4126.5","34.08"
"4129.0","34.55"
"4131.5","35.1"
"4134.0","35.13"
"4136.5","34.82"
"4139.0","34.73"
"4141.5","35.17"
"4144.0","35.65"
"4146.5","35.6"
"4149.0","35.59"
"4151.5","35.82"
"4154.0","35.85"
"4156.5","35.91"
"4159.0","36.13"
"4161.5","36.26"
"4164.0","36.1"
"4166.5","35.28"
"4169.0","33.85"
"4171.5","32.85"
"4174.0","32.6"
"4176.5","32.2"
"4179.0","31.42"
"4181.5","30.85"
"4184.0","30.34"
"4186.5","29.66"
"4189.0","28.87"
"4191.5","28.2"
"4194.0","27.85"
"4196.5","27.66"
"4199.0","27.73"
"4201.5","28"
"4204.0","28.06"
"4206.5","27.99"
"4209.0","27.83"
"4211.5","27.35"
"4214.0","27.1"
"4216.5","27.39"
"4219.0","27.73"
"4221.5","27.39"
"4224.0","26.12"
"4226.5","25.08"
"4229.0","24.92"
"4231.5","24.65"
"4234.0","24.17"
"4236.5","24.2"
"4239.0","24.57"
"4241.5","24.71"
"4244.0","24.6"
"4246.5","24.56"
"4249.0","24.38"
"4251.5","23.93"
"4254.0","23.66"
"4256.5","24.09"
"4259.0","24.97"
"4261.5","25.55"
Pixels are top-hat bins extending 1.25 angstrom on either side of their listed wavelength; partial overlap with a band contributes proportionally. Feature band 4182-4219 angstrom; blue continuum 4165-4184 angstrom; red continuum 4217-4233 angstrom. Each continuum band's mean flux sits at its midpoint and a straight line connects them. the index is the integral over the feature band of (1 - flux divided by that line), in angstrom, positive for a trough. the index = 1.3 angstrom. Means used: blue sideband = 32.6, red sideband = 26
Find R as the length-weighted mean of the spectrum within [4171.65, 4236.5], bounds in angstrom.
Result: 28.1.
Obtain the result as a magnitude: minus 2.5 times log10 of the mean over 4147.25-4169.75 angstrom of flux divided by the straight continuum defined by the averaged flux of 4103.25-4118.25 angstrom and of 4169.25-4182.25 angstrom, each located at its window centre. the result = -0.11 mag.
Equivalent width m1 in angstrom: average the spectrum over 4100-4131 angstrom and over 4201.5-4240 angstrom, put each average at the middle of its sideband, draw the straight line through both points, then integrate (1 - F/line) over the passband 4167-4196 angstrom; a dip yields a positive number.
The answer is -2.2 angstrom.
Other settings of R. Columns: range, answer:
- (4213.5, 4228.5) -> 26.7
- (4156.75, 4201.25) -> 31.7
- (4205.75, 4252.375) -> 25.7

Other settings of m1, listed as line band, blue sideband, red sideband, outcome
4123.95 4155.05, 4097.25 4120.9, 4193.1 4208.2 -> -5.0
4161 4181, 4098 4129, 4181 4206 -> -2.7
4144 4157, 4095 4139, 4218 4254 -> -2.3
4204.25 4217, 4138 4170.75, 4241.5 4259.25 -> 0.6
